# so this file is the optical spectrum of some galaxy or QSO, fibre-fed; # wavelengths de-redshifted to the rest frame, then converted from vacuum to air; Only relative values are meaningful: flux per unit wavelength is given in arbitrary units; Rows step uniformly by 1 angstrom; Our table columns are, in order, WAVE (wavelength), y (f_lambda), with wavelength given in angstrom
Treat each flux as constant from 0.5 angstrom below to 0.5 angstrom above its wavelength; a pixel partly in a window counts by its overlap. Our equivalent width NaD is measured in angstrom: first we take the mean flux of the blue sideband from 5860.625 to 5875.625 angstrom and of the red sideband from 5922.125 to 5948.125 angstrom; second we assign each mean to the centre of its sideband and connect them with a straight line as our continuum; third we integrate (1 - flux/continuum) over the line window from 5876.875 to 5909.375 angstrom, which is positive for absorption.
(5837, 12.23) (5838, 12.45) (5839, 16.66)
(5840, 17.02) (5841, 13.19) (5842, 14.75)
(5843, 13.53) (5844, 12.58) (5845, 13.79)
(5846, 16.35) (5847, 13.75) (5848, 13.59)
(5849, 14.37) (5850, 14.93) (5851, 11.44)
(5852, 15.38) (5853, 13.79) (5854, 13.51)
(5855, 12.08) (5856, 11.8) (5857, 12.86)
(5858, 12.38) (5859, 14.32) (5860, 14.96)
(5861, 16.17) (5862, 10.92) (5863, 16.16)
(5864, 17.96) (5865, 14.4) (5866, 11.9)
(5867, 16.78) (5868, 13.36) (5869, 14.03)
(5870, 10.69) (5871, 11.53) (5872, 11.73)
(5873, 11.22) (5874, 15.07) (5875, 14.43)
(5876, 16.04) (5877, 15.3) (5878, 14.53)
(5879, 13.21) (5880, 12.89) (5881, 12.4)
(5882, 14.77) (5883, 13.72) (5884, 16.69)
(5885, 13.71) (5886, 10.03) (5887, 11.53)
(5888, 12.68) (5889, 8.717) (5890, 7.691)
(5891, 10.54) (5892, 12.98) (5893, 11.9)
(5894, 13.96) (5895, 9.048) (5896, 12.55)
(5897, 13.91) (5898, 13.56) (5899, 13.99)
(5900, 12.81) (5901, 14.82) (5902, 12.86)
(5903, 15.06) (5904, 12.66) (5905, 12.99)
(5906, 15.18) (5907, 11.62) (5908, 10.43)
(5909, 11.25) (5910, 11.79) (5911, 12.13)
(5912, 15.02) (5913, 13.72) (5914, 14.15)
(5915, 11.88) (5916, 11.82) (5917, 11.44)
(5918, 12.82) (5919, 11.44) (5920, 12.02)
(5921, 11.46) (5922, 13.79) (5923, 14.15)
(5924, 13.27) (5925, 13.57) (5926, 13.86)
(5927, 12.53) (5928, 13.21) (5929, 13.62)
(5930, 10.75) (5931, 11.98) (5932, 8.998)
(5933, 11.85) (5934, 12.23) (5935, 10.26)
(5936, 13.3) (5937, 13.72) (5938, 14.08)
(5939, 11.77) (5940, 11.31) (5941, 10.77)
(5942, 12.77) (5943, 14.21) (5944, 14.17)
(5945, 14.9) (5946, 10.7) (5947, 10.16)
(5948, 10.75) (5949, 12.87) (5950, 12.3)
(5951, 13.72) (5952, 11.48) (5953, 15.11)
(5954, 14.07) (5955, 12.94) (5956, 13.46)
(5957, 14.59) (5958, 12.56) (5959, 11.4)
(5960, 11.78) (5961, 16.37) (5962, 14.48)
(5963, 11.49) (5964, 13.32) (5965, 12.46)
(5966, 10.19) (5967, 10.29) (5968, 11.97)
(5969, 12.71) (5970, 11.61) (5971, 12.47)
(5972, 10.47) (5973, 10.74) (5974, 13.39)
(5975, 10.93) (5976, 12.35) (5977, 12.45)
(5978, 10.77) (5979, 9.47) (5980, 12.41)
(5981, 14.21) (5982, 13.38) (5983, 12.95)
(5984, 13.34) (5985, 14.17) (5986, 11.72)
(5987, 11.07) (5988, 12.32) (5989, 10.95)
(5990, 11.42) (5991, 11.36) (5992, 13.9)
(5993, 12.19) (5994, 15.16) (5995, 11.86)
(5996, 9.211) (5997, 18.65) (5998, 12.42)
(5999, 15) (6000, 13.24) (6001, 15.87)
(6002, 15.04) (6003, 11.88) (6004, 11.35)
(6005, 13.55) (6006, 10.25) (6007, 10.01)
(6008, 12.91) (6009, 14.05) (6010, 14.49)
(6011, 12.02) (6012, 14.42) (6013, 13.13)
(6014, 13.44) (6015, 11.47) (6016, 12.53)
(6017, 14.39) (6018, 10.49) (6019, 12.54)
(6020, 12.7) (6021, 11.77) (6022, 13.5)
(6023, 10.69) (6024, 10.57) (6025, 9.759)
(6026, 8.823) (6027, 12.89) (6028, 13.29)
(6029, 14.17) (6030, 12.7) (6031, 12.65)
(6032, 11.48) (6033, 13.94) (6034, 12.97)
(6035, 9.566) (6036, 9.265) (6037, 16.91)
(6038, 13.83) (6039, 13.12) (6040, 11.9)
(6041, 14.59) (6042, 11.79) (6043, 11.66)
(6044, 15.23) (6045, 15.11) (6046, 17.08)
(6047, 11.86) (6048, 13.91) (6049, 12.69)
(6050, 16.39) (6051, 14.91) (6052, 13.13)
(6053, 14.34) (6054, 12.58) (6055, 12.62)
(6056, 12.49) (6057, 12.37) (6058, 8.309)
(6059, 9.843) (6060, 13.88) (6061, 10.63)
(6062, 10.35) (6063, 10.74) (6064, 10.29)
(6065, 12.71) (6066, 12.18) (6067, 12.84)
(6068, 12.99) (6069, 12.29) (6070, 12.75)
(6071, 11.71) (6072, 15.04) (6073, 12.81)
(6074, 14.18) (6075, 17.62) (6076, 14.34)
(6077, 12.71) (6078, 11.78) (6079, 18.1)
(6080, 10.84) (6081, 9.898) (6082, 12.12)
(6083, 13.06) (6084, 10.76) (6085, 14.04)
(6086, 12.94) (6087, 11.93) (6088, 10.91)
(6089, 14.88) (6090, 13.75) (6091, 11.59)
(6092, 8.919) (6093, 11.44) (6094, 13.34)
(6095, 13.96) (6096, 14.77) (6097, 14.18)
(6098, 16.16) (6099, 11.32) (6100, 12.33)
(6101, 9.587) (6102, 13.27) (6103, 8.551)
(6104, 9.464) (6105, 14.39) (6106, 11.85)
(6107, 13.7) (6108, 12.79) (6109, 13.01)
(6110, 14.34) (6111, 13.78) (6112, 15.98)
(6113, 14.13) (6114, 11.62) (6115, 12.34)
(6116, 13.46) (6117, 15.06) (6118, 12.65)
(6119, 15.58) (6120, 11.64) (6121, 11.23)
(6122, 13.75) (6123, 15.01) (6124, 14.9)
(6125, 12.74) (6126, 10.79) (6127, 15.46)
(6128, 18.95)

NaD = 1.4 angstrom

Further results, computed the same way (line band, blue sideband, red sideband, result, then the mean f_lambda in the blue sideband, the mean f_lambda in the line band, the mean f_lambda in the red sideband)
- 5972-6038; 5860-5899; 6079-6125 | 2.5 angstrom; 13.2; 12.5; 12.8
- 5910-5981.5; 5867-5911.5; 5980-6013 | 2.3 angstrom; 12.8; 12.5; 12.9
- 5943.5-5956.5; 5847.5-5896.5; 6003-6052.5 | 0.2 angstrom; 13.2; 12.8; 12.8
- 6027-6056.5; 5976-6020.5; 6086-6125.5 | -1.2 angstrom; 12.7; 13.3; 12.9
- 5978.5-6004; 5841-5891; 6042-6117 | 0.4 angstrom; 13.4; 12.9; 12.8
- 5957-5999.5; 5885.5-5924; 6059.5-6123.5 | 0.4 angstrom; 12.4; 12.4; 12.8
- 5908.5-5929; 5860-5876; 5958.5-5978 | 0.3 angstrom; 13.9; 12.8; 12.1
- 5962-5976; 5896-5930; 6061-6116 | 1.2 angstrom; 13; 11.8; 12.7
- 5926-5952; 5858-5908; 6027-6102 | 1.6 angstrom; 13.2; 12.3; 12.8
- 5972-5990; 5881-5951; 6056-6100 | 0.7 angstrom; 12.5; 12.1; 12.6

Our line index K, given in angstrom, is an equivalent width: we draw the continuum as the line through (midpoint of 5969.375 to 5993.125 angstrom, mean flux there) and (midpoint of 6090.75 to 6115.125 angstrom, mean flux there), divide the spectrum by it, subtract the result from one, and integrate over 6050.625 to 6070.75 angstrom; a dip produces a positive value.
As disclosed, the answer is 0.6 angstrom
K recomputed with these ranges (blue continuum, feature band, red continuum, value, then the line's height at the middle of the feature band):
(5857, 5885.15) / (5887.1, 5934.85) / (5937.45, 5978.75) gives 3.0 angstrom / 13.3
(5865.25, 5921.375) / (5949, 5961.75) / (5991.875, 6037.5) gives -0.6 angstrom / 12.7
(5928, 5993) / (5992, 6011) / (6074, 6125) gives -0.9 angstrom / 12.5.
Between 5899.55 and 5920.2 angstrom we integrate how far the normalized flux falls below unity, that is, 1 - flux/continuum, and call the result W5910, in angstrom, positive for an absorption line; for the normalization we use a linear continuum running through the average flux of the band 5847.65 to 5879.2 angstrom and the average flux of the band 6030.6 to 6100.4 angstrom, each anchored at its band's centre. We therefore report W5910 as 1.2 angstrom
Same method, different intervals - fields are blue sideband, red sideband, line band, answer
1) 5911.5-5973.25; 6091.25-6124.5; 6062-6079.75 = -0.3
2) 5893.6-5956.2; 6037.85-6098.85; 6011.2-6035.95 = 1.3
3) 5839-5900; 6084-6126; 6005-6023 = 0.7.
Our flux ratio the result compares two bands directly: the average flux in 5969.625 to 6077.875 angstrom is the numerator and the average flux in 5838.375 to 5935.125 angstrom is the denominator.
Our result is 1.0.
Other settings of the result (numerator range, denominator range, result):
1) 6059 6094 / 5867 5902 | 0.97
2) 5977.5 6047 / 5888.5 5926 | 1.01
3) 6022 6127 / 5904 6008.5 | 1.02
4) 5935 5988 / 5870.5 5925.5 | 0.97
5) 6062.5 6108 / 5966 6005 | 1.01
